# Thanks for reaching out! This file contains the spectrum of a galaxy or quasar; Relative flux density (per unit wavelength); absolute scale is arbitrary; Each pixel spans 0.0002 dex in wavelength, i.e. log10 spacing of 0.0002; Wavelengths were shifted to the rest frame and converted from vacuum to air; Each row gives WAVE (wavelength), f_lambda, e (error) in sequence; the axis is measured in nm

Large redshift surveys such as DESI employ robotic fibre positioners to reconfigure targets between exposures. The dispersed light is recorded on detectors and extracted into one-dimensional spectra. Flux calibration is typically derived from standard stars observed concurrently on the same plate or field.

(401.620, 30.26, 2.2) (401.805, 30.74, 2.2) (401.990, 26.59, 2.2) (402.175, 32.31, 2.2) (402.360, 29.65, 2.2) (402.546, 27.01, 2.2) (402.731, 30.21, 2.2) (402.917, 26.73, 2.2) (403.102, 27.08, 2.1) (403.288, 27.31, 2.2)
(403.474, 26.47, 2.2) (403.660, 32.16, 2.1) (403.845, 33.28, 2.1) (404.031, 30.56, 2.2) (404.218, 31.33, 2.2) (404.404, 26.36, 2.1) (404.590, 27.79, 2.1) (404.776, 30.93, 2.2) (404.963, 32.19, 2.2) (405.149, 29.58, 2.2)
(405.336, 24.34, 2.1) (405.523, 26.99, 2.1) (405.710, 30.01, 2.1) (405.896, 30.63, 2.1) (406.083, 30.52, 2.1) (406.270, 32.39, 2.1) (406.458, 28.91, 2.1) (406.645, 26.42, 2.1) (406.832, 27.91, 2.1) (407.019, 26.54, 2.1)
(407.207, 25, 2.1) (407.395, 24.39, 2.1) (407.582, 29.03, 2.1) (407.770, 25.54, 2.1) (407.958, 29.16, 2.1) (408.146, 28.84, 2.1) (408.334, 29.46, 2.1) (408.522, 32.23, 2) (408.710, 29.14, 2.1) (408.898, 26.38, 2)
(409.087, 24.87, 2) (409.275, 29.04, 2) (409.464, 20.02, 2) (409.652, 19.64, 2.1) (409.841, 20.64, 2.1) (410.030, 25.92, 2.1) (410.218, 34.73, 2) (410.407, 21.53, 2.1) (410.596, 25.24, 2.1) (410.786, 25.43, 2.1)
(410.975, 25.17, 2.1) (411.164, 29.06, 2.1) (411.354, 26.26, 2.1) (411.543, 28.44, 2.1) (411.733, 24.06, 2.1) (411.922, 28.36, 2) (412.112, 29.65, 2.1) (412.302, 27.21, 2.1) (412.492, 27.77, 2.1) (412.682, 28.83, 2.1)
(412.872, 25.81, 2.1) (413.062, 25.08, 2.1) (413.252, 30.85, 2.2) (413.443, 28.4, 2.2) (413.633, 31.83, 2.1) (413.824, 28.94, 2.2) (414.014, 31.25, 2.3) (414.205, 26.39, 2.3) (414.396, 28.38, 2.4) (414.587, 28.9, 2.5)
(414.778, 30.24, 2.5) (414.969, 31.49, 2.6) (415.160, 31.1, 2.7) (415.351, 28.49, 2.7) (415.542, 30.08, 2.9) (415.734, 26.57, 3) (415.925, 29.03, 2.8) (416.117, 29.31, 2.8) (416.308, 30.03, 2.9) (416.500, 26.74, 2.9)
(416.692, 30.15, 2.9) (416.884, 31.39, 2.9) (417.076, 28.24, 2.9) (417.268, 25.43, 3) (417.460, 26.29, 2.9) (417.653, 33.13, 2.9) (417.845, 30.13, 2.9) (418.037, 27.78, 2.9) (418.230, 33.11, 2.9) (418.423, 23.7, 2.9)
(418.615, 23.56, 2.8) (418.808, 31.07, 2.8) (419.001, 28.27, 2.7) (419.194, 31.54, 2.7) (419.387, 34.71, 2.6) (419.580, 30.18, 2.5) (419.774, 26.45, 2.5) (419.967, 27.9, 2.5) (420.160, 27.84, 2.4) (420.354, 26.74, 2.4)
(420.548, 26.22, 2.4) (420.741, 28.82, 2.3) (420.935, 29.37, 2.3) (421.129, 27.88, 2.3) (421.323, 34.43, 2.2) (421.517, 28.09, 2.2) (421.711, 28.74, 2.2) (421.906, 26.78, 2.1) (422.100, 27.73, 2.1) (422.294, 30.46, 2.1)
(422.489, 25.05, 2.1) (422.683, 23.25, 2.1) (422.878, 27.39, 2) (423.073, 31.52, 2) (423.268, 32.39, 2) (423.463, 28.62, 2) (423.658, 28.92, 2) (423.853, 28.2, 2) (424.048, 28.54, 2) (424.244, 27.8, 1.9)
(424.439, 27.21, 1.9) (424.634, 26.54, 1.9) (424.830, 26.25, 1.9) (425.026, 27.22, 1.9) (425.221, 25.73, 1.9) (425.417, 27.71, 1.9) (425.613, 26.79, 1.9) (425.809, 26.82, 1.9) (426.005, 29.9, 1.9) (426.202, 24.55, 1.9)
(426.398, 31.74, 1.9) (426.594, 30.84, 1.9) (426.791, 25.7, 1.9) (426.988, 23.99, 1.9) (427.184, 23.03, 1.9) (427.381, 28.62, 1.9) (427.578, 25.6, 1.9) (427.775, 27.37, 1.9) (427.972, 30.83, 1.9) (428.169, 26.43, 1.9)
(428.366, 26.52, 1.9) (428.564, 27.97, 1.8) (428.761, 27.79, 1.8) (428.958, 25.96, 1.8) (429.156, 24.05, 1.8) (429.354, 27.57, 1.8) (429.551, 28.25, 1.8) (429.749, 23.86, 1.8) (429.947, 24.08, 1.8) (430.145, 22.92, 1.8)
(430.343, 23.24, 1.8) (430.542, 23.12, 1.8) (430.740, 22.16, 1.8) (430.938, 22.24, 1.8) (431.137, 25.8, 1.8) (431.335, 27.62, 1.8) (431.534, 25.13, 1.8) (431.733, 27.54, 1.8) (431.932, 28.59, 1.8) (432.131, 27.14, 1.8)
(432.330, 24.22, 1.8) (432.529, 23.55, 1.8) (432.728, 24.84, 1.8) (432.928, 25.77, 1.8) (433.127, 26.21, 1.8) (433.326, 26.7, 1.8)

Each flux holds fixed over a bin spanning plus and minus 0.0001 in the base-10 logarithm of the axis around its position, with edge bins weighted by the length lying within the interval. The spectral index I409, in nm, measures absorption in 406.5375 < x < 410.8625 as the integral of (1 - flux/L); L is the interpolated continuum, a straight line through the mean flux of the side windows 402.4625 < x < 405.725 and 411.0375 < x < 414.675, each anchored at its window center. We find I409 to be 0.32 nm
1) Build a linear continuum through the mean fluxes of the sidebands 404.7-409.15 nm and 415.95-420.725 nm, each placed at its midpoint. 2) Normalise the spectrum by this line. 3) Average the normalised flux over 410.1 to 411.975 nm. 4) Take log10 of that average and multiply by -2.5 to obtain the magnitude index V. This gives 0.07 mag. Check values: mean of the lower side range 28.4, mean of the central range 26.8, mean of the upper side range 28.8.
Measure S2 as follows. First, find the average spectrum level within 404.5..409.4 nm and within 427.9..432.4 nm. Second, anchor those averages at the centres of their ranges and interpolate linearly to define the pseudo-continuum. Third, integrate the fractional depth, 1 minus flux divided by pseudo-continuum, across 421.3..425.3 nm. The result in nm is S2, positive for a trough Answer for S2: -0.23 nm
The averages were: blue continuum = 28.3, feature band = 28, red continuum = 25.8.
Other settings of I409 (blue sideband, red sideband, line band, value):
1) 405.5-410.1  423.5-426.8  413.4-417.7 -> -0.27 nm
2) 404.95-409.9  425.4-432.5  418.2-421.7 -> -0.28 nm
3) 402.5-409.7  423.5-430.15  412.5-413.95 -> -0.04 nm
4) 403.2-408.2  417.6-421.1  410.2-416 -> 0.13 nm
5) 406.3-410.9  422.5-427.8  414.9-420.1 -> -0.39 nm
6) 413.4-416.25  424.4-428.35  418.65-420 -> -0.06 nm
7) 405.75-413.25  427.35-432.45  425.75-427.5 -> -0.08 nm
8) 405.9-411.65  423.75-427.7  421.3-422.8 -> -0.04 nm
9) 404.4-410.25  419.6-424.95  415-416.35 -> -0.07 nm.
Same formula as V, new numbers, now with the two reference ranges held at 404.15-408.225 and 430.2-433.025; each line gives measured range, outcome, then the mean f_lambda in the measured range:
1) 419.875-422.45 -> -0.081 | 28.5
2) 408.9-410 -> 0.197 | 23.3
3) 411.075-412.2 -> 0.002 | 27.6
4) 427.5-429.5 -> -0.067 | 27.1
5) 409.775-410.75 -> 0.085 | 25.7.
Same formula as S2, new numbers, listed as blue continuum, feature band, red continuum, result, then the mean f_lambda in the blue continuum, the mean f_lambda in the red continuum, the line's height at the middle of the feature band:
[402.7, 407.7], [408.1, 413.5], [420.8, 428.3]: 0.309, 28.7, 27.8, 28.4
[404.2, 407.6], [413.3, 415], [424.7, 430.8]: -0.114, 28.4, 26.4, 27.6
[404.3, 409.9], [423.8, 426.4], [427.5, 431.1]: -0.141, 27.5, 25.6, 25.9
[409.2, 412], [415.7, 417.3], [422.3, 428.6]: -0.148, 25.5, 27.5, 26.3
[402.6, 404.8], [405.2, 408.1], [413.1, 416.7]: 0.125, 29.1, 29.3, 29.2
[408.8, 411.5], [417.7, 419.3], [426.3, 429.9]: -0.167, 25.3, 27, 26.1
